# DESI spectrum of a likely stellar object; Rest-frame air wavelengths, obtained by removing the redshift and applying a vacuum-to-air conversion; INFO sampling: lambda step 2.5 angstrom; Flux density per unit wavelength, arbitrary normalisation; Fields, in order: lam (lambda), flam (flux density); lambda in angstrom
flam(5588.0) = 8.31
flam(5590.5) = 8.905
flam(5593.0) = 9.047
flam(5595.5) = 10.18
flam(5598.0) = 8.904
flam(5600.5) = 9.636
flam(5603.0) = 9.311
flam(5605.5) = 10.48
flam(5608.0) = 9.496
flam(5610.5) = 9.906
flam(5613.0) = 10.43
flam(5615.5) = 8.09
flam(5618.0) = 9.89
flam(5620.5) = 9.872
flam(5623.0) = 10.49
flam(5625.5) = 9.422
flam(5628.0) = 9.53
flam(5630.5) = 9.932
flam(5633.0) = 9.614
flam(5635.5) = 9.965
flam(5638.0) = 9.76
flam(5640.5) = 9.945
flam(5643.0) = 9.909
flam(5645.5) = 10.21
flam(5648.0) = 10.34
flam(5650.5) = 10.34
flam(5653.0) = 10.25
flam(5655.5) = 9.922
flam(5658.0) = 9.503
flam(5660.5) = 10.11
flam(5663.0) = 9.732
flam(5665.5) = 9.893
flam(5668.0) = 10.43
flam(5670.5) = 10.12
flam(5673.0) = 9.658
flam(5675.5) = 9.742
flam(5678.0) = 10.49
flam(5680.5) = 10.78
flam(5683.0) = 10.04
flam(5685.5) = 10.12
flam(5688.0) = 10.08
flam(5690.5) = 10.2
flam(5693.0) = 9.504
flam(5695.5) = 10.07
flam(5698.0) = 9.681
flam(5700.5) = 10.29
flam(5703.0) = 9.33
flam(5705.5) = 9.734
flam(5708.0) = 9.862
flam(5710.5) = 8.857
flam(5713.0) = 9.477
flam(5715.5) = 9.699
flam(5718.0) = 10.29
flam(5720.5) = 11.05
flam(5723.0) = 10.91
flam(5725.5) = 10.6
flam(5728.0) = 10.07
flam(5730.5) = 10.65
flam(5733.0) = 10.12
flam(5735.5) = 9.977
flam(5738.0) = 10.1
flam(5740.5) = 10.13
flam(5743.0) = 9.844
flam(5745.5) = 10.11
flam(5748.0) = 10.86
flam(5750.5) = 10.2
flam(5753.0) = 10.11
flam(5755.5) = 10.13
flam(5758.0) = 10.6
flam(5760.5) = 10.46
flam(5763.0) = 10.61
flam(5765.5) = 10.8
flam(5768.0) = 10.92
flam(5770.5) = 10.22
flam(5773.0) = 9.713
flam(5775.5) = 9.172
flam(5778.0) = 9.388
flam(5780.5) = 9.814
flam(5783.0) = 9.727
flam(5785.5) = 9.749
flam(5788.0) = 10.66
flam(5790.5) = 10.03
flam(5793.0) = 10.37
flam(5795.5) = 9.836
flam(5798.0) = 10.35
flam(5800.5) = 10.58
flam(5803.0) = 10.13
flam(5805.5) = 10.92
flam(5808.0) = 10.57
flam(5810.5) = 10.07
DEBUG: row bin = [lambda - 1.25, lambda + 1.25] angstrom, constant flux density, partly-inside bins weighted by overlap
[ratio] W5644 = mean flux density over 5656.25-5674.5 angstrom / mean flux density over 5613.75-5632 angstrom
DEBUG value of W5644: 1.03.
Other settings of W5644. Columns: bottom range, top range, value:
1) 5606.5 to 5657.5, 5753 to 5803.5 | 1.03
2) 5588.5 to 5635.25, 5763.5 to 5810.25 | 1.06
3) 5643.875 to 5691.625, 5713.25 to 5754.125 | 1.02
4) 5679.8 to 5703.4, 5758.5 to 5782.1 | 1.01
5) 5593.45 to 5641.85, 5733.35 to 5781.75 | 1.05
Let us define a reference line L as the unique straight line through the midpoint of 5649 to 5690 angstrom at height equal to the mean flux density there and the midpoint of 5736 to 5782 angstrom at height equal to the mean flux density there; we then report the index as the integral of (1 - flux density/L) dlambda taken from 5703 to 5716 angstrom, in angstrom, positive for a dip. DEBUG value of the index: 0.8 angstrom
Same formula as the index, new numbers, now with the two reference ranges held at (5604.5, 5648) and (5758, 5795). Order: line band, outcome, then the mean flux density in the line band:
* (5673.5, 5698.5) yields -0.30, 10.1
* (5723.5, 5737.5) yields -0.38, 10.3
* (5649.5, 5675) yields -0.21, 9.98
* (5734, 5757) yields -0.23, 10.2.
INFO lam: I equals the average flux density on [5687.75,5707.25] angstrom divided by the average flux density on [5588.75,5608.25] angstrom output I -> 1.0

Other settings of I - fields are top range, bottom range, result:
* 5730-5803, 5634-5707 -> 1.02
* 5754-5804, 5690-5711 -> 1.04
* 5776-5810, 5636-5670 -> 1.01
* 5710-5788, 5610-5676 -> 1.03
